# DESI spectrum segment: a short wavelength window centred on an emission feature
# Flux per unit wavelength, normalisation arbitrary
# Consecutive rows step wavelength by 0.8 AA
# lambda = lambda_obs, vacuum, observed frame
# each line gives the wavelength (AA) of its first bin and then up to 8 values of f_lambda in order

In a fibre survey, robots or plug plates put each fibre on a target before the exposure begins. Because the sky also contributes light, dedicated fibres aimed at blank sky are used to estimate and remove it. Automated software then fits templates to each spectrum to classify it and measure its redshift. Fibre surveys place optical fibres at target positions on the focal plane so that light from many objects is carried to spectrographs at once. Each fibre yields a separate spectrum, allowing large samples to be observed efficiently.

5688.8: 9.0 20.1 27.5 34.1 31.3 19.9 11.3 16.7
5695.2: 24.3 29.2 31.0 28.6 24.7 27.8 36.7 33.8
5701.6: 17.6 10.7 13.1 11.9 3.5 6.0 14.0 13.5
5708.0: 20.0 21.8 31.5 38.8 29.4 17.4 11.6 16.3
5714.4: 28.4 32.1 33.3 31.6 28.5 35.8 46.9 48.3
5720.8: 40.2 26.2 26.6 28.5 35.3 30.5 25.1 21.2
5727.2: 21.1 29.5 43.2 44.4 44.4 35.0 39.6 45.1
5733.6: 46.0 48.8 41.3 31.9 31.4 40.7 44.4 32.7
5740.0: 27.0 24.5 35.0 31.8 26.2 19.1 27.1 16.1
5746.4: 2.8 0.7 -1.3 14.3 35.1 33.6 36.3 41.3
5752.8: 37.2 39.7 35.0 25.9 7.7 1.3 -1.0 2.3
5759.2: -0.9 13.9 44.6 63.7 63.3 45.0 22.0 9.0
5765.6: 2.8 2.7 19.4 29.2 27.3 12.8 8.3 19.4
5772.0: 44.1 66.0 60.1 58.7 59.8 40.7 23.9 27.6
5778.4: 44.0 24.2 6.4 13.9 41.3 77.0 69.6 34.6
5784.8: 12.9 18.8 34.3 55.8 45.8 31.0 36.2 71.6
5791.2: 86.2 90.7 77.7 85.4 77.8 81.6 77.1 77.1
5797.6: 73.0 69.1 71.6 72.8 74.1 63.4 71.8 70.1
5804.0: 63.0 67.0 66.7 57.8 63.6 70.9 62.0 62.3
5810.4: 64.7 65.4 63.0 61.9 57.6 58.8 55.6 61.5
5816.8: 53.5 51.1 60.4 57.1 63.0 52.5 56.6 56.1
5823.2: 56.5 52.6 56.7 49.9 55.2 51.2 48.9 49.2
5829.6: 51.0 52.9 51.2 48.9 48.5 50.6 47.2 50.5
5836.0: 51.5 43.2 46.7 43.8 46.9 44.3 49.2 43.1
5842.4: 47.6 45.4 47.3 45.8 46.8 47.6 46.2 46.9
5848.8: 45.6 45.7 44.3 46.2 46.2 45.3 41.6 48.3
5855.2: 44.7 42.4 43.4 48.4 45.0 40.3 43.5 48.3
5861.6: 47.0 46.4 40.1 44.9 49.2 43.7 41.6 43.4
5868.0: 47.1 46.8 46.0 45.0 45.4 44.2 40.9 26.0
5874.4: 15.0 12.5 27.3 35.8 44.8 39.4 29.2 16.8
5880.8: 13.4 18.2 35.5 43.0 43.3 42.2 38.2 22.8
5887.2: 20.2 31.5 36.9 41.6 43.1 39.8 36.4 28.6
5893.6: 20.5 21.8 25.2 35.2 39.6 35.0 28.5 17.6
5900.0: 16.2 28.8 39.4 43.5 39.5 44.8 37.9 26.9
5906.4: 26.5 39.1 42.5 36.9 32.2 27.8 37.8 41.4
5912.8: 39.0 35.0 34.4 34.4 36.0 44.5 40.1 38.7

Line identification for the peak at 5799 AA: Lyman alpha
